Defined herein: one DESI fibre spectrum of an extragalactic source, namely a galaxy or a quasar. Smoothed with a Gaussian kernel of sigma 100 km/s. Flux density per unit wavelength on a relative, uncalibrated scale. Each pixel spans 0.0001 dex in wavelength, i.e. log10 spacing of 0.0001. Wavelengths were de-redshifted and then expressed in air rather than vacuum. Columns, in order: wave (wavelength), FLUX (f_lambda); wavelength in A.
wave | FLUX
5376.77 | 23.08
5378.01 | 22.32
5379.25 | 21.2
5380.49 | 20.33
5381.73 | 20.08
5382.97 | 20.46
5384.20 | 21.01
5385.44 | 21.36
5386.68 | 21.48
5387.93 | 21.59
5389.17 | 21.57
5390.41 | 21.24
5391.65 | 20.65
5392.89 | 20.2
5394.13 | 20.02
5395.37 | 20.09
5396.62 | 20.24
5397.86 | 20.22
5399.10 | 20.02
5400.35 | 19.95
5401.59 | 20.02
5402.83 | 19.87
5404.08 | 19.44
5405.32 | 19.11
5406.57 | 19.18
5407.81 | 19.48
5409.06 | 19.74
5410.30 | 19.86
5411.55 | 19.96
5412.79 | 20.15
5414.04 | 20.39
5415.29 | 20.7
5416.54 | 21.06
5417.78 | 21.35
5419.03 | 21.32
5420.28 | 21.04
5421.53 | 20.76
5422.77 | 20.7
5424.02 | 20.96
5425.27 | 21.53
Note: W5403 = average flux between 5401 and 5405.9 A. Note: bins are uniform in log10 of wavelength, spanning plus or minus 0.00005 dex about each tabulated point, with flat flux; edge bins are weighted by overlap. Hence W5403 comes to 19.6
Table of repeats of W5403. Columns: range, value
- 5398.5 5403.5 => 19.9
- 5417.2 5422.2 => 21.1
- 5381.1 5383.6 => 20.3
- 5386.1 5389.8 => 21.5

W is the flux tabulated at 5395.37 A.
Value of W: 20.09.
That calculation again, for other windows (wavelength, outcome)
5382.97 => 20.46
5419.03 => 21.32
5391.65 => 20.65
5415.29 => 20.7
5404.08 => 19.44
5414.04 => 20.39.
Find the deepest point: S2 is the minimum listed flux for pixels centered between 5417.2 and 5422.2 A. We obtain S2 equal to 20.76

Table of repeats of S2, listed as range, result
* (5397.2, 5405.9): 19.11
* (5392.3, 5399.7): 20.02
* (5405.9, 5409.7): 19.18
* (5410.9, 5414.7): 19.96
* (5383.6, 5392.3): 20.65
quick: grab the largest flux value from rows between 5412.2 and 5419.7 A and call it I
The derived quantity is 21.35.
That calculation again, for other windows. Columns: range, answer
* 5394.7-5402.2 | 20.24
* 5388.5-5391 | 21.57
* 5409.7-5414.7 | 20.39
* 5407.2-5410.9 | 19.86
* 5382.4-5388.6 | 21.59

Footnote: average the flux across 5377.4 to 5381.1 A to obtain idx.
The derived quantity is 21.3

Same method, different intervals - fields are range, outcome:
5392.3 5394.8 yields 20.1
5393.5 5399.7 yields 20.1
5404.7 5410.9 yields 19.5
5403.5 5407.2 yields 19.3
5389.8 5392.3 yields 21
